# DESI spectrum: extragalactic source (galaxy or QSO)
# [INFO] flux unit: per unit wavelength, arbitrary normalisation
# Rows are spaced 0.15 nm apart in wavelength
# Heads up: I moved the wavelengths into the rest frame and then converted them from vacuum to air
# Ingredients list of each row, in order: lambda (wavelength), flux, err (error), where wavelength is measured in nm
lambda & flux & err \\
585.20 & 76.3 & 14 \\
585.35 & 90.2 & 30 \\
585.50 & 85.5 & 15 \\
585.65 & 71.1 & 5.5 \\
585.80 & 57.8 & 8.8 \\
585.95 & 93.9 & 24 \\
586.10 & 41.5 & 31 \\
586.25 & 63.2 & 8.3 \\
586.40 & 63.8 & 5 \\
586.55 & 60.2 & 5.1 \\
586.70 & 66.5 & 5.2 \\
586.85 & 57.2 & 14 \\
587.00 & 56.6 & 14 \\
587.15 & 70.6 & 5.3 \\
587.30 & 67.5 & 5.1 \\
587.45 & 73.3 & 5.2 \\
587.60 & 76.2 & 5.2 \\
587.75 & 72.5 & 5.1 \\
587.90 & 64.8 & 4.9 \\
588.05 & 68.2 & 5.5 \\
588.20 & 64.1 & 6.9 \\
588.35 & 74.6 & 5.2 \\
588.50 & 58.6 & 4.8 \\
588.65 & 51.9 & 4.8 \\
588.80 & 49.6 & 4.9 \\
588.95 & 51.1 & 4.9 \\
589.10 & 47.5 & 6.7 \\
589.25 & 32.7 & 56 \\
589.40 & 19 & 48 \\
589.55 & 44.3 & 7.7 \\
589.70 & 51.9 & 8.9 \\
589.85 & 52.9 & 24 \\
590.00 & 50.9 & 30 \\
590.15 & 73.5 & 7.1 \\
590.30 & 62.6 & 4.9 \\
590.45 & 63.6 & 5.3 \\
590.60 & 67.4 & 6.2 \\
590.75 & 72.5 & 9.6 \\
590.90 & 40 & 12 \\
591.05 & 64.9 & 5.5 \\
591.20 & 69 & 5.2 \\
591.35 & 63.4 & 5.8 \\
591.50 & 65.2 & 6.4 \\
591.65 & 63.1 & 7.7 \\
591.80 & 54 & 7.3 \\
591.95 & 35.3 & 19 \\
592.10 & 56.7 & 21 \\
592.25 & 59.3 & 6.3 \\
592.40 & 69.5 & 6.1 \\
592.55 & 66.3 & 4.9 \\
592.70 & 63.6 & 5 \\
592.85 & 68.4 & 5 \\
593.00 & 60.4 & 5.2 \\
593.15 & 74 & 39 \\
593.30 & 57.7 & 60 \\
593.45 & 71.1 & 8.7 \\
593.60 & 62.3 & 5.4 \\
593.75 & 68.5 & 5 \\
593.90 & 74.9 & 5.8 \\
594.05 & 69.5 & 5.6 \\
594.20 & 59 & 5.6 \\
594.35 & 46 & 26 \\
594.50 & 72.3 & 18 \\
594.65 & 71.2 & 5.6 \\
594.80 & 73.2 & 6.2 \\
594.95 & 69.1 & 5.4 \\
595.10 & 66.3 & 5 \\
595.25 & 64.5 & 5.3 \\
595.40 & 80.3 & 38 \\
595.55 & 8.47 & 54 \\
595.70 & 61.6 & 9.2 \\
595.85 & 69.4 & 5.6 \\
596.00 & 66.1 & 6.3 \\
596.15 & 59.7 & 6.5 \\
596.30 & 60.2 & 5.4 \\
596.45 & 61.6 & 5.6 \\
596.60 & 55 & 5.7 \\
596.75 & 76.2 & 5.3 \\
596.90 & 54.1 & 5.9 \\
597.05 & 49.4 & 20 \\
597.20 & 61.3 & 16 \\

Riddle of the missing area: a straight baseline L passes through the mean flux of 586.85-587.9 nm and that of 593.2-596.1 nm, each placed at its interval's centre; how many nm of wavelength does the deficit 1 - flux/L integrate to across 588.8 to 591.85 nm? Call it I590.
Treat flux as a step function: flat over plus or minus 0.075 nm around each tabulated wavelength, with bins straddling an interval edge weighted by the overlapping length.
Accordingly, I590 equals 0.51 nm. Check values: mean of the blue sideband 68.2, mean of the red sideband 63.8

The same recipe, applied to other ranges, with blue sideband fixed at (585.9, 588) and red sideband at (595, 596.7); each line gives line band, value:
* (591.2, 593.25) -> 0.02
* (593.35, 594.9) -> -0.15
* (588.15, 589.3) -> 0.19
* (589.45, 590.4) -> 0.13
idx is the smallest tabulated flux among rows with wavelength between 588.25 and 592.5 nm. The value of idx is 19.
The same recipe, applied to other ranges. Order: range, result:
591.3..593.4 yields 35.3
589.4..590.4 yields 44.3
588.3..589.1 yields 47.5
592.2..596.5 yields 8.47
